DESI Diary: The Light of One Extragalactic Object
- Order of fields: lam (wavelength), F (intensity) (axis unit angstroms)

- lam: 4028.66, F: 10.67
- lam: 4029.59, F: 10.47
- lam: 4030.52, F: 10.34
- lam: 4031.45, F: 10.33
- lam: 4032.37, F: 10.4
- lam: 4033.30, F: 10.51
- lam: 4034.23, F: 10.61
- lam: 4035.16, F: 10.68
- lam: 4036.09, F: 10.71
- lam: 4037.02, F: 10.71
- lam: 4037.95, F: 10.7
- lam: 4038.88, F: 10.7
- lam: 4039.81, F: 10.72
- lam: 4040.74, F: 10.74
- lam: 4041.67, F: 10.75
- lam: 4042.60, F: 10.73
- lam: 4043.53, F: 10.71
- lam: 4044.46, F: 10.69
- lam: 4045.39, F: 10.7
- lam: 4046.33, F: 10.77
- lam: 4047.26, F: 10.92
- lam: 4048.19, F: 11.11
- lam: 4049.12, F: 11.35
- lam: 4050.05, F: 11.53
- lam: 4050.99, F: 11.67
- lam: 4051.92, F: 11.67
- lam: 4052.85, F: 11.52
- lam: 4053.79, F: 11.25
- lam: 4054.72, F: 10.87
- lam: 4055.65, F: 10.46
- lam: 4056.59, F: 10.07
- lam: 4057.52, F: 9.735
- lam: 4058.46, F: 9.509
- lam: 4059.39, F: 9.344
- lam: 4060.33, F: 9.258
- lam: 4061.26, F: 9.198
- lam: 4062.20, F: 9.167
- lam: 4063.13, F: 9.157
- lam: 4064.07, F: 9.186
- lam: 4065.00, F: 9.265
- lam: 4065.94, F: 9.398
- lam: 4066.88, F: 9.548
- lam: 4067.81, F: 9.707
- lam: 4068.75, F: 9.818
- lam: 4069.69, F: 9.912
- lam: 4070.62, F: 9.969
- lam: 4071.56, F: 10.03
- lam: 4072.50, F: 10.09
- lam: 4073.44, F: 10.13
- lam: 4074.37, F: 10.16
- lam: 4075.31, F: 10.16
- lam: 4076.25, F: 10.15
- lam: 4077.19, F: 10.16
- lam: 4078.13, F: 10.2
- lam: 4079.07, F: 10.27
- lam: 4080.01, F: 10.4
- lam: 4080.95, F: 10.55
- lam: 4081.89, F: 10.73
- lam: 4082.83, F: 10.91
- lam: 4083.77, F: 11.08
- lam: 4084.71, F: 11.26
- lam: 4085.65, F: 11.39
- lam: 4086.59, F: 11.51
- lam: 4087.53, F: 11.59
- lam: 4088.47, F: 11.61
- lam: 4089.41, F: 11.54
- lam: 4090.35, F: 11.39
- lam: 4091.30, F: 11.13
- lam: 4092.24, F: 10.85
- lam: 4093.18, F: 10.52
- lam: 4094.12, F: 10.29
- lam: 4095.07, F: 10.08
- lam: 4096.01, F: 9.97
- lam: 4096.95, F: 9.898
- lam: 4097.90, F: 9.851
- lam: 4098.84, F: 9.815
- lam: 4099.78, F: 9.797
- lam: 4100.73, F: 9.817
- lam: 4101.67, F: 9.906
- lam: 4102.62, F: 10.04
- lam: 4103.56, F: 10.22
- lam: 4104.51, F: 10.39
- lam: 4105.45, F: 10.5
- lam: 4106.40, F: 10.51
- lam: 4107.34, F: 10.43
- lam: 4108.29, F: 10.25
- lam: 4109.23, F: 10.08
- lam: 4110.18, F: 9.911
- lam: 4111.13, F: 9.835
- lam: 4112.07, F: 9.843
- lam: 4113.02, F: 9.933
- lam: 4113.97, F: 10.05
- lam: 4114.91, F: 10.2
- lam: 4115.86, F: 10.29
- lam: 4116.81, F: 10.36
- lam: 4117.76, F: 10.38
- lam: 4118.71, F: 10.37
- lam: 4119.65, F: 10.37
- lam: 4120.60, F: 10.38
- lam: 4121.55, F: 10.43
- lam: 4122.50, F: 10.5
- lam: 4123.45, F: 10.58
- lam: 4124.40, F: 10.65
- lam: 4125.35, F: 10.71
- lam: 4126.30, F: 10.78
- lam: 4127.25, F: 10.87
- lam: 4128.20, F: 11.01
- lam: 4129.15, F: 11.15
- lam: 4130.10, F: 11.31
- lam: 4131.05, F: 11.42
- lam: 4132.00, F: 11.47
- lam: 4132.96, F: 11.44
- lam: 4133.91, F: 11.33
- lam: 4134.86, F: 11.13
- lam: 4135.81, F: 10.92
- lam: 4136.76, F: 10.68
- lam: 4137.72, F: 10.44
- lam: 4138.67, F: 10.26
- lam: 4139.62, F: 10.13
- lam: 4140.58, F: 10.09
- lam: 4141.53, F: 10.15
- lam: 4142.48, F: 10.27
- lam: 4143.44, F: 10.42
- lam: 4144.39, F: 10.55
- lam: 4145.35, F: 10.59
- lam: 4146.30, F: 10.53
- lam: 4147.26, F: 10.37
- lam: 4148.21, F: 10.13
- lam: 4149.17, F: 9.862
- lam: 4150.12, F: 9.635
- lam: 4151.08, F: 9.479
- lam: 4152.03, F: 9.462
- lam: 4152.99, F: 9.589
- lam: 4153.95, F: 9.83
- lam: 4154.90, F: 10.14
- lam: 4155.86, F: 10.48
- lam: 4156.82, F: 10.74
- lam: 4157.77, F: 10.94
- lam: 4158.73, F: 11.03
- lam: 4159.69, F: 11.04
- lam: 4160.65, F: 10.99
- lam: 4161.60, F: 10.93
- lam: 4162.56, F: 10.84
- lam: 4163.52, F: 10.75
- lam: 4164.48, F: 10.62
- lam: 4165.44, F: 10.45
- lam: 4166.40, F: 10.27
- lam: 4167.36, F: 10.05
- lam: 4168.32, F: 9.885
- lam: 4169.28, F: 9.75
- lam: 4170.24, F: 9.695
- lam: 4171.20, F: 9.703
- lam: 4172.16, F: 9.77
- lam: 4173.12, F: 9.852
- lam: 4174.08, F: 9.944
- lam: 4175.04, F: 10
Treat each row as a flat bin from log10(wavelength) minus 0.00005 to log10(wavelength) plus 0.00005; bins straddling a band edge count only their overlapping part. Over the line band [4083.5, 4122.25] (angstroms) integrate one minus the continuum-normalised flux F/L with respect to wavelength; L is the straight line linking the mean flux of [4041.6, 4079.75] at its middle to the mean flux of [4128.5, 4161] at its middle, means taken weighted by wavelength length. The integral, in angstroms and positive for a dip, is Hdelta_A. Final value -0.2 angstroms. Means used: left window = 10.2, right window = 10.5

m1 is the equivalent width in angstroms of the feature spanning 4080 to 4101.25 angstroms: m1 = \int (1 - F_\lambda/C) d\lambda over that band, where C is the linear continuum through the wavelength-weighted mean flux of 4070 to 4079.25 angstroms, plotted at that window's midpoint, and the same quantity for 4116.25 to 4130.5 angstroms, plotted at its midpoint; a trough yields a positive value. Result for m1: -0.8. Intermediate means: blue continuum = 10.1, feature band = 10.7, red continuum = 10.7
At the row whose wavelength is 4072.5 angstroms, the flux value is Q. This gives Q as 10.09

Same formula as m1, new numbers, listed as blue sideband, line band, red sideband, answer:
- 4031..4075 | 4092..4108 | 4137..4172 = 0.2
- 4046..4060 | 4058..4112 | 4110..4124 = 1.5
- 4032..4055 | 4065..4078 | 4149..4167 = 1.0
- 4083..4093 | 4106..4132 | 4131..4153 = 0.7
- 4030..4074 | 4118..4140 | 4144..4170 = -1.0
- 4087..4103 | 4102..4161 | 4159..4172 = -0.1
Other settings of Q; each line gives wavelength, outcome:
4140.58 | 10.09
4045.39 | 10.7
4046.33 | 10.77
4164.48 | 10.62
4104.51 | 10.39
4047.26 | 10.92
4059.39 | 9.344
